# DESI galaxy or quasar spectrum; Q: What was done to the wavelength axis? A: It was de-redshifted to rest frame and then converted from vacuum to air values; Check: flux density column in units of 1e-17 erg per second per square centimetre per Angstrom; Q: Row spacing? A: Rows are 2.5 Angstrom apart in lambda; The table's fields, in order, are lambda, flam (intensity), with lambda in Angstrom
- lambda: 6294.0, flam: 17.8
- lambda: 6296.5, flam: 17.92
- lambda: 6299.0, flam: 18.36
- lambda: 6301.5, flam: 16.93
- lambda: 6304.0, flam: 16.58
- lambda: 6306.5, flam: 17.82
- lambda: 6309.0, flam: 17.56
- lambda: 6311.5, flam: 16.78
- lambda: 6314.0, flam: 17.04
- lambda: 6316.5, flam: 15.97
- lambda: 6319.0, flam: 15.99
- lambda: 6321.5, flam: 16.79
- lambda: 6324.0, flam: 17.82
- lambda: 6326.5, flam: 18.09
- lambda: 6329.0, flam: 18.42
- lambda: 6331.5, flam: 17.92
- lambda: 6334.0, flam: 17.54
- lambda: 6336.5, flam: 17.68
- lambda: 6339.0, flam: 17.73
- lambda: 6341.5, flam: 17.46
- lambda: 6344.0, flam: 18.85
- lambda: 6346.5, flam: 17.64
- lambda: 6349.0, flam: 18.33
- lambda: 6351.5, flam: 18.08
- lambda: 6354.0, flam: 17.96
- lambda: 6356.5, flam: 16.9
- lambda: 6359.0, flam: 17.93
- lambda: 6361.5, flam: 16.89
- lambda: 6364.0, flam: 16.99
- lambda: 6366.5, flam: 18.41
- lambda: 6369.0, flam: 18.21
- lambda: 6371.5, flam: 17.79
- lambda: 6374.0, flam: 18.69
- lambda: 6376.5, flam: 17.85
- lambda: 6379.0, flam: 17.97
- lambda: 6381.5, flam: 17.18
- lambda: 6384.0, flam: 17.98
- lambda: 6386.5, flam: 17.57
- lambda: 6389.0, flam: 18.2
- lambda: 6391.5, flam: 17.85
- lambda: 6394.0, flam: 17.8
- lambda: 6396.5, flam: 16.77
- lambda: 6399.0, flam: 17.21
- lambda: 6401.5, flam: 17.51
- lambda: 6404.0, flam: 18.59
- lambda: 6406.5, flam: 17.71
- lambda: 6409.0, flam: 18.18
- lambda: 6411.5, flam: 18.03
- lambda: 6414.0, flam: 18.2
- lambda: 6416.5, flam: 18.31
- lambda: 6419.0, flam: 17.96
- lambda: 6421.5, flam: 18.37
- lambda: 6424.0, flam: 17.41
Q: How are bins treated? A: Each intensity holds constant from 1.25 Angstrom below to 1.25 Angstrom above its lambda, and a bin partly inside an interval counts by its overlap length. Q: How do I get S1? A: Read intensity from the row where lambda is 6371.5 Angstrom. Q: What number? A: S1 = 17.79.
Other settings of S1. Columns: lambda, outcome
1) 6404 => 18.59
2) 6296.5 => 17.92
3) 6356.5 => 16.9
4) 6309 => 17.56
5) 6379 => 17.97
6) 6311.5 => 16.78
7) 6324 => 17.82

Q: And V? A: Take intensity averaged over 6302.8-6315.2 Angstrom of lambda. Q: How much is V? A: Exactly 17.2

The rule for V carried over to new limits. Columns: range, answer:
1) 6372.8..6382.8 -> 17.9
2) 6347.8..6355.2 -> 18.1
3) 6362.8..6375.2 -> 18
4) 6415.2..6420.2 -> 18.1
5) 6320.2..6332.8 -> 17.8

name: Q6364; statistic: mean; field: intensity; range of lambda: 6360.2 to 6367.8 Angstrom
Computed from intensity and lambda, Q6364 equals 17.4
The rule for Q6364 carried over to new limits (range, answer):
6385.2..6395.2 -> 17.9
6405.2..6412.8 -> 18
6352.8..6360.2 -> 17.6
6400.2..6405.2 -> 18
